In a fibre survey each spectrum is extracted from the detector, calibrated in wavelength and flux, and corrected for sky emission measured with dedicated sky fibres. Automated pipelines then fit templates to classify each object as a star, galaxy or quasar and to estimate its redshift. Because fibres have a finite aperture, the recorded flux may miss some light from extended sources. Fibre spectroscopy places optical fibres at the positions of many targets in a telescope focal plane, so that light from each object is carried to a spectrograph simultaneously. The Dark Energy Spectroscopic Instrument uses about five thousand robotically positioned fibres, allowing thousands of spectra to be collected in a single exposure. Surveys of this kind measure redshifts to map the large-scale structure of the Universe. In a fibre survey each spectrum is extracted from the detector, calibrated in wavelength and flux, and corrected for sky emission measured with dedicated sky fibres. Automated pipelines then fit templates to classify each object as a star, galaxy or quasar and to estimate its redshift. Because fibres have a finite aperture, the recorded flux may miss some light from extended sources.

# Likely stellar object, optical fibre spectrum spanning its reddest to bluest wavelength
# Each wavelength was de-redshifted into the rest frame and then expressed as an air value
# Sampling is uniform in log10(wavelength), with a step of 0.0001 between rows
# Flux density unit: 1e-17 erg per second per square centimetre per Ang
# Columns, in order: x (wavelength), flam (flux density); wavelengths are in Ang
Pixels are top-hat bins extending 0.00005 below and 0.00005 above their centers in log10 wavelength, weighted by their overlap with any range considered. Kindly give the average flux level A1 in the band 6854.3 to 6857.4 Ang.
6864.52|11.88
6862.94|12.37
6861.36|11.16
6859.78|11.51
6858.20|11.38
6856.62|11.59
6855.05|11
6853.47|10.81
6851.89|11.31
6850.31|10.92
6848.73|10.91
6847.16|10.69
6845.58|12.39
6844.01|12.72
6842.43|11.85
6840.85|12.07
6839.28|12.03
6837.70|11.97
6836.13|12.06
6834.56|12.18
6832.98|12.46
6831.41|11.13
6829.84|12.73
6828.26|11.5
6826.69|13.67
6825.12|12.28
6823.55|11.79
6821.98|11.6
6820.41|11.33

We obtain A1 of 11.3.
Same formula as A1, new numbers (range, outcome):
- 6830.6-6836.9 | 12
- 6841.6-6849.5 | 11.7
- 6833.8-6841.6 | 12.1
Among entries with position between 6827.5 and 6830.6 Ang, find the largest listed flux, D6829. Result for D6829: 12.73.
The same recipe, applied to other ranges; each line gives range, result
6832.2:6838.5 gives 12.46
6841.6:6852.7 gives 12.72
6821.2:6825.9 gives 12.28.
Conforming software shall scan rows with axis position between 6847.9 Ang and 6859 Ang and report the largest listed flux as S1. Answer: 11.59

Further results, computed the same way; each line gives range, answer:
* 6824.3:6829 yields 13.67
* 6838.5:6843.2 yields 12.07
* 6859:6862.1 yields 11.51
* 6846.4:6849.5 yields 10.91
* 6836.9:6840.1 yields 12.03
